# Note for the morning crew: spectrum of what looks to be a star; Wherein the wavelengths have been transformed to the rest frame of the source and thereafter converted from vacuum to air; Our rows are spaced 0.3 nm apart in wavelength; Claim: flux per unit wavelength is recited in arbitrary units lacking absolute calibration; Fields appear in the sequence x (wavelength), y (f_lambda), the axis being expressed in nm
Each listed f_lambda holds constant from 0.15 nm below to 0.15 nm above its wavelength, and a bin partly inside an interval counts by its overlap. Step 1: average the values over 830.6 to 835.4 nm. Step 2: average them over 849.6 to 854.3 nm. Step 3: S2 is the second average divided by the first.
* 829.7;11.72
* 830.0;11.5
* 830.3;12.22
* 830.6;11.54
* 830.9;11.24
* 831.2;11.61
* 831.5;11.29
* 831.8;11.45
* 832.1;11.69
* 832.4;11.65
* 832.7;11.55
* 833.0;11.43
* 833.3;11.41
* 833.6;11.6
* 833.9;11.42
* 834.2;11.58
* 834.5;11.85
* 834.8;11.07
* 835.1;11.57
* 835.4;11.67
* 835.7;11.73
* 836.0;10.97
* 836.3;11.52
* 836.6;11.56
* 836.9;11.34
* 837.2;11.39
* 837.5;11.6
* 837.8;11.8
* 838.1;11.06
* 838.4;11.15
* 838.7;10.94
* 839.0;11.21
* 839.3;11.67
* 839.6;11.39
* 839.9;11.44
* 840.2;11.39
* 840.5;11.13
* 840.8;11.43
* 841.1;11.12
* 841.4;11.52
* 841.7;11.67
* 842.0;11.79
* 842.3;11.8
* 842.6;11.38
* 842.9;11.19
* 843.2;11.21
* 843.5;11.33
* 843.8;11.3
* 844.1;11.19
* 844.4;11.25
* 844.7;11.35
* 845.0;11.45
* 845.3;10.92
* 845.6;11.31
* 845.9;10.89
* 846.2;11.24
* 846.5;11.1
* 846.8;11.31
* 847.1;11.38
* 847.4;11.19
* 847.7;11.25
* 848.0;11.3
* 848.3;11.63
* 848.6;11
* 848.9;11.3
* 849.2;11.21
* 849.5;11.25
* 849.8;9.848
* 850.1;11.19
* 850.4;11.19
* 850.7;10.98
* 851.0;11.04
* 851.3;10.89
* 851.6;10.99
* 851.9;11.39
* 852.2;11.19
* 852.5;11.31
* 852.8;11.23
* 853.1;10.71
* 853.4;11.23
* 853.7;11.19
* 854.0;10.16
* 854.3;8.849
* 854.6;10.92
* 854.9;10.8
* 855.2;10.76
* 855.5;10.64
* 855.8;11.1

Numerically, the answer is 0.9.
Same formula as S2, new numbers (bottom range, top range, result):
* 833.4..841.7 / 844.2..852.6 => 0.98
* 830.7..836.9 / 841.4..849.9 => 0.98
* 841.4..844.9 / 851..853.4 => 0.97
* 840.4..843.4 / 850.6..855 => 0.95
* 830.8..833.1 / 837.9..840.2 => 0.98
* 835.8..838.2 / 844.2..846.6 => 0.98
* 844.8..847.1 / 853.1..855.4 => 0.94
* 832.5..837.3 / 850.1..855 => 0.95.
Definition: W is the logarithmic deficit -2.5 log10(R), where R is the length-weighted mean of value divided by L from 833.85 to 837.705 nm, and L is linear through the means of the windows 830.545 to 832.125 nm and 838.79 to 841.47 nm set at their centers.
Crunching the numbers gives -0.01 mag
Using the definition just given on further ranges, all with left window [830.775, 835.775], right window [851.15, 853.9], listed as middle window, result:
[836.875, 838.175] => -0.004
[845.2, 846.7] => 0.014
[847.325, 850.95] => 0.007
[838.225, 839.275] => 0.022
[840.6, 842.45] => -0.019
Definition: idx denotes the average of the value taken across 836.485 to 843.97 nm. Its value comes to 11.4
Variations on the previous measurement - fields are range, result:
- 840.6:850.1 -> 11.3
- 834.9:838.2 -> 11.5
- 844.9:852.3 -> 11.1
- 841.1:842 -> 11.5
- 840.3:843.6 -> 11.4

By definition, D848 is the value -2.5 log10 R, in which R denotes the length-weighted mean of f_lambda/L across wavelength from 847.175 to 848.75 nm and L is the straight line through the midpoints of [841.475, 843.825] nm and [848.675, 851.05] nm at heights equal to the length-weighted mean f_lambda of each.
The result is -0.02 mag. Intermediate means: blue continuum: 11.5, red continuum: 11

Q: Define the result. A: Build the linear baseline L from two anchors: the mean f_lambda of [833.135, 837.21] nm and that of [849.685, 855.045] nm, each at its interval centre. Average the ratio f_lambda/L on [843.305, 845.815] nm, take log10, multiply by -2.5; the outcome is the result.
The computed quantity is -0.011 mag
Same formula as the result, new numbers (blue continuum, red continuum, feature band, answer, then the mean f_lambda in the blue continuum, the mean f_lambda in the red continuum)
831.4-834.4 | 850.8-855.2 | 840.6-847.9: -0.02 mag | 11.5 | 10.8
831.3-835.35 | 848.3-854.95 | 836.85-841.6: 0.00 mag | 11.5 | 10.9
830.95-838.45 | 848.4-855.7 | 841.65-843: -0.03 mag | 11.5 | 10.9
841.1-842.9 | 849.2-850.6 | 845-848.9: -0.01 mag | 11.6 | 10.9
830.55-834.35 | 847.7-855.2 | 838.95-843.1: -0.02 mag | 11.5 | 11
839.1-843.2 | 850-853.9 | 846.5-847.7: 0.00 mag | 11.4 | 11.1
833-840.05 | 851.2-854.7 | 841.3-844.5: -0.02 mag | 11.4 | 10.8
